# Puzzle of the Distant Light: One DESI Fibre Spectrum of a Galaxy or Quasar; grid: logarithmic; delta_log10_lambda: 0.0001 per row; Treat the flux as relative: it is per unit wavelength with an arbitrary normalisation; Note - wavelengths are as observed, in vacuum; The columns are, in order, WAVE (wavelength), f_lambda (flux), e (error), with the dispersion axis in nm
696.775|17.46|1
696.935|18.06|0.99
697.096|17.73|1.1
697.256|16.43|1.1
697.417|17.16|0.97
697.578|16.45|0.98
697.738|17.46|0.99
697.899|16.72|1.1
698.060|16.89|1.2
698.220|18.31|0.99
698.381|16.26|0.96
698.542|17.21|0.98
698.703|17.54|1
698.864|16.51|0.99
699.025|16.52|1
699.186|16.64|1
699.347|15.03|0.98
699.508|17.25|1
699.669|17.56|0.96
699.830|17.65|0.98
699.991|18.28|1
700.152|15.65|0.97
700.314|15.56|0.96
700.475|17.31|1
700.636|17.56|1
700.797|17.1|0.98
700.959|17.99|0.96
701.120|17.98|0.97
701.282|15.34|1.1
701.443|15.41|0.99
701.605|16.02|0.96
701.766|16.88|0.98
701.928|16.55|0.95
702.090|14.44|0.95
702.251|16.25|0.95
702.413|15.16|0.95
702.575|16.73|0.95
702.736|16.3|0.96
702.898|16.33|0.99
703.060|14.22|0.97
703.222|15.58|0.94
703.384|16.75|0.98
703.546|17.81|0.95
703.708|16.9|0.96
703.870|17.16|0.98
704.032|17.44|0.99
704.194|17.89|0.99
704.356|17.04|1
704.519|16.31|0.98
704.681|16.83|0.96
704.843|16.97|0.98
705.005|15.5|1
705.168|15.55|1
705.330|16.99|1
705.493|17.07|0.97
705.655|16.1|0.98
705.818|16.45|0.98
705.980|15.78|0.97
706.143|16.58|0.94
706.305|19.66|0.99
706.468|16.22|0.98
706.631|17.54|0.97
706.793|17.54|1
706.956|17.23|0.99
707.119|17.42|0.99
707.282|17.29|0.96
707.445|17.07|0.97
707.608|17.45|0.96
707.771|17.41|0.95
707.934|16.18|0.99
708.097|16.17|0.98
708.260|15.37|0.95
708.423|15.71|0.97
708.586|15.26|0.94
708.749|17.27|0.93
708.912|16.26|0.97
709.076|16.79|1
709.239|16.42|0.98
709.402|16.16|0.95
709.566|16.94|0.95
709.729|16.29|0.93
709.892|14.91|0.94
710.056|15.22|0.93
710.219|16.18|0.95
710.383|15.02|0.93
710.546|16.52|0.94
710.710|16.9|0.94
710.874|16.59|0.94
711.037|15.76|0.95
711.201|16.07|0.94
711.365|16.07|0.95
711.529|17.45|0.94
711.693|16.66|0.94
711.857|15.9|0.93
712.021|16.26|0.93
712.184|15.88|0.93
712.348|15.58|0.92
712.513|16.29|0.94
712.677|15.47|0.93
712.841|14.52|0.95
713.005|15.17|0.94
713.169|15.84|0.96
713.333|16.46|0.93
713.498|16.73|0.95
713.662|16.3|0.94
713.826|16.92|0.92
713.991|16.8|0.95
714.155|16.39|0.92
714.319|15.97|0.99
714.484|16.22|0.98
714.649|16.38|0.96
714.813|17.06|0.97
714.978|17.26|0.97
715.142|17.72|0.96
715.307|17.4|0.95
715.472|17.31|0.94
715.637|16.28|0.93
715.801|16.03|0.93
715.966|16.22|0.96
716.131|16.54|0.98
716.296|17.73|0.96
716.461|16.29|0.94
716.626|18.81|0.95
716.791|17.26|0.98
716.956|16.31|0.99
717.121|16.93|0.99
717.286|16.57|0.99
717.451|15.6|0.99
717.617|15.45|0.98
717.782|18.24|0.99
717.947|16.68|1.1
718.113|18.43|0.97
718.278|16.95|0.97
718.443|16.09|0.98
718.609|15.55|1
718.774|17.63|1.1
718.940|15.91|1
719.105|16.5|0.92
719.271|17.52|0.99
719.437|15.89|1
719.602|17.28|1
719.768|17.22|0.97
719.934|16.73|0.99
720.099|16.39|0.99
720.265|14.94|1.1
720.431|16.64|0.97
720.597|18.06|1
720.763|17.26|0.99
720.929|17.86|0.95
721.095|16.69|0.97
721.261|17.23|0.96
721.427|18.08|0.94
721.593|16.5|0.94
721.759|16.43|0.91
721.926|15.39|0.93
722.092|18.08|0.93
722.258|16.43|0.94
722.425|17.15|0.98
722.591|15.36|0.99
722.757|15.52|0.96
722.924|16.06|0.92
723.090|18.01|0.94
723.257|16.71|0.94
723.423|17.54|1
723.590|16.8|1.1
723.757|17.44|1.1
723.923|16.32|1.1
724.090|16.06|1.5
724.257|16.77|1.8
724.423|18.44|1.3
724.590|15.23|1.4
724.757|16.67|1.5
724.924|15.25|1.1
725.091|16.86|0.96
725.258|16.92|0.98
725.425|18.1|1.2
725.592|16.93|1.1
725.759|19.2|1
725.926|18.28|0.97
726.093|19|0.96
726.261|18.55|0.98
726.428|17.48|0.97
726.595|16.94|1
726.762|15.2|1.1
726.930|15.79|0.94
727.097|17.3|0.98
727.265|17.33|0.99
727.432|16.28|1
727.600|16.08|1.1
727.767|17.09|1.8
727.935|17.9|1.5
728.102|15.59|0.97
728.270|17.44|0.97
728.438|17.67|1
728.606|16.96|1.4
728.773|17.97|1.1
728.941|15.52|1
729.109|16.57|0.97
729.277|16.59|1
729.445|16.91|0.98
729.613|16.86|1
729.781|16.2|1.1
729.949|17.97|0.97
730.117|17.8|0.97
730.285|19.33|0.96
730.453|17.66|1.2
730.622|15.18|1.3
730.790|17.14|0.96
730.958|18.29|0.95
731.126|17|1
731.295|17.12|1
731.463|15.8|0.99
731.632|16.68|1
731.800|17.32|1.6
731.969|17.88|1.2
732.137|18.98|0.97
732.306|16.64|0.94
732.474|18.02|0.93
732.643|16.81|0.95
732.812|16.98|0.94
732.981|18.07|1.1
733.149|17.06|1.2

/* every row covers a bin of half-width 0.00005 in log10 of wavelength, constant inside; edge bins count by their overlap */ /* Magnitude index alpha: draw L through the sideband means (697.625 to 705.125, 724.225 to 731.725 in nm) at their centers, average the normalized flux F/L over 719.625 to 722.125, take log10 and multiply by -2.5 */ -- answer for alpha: 0.00 mag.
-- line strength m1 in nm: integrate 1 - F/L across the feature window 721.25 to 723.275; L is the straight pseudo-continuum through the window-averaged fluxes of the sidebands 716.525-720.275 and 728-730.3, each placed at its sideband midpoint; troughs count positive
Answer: 0.02 nm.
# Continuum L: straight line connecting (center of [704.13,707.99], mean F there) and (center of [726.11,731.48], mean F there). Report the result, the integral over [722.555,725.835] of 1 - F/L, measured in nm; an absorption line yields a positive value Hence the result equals 0.03 nm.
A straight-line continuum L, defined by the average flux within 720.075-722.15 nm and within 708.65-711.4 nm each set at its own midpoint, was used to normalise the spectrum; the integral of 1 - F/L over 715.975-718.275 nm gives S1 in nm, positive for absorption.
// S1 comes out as -0.05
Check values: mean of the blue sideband 16.2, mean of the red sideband 16.9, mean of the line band 17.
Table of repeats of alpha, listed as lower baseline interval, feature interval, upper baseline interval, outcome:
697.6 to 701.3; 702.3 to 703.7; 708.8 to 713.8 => 0.038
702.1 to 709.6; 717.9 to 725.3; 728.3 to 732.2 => 0.015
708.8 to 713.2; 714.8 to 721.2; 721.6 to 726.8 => -0.021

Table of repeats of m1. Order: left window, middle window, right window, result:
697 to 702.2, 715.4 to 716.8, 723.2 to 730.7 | 0.00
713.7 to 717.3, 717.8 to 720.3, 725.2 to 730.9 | 0.03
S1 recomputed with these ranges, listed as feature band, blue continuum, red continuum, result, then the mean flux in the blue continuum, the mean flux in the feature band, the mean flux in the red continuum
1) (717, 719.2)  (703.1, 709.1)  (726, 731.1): 0.04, 16.8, 16.7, 17.1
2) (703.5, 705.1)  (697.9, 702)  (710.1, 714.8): -0.03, 16.8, 17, 16.2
